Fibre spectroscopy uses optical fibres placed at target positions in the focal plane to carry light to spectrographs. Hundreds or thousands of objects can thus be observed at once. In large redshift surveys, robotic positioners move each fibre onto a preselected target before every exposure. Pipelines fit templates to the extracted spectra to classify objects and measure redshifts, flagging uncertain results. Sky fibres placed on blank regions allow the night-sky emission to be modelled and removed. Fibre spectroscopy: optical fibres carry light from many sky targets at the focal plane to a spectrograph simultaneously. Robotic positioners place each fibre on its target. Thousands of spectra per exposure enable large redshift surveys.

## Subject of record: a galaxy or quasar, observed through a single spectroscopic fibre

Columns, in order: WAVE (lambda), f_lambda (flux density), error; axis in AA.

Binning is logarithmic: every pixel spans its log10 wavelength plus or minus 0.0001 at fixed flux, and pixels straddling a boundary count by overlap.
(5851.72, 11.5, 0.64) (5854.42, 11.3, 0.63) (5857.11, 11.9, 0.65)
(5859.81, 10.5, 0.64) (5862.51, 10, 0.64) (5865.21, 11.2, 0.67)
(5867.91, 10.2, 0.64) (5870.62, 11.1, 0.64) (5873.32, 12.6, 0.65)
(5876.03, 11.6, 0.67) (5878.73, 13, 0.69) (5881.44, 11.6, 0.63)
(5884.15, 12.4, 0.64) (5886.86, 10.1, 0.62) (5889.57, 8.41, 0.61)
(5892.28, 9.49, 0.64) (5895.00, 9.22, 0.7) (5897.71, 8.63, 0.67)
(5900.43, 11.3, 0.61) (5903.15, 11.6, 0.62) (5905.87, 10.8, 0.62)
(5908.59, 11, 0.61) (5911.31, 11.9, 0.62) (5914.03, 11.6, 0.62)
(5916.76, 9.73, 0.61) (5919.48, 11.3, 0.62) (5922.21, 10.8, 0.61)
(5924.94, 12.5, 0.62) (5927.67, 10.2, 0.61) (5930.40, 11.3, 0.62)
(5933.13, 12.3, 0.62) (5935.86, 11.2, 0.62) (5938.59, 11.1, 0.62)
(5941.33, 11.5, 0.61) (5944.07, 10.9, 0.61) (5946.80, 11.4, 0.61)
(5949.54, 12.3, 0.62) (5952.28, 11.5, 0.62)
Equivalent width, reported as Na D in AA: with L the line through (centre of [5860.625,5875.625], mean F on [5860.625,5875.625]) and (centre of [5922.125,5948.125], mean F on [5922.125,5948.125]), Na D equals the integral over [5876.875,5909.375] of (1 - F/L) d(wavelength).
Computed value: 1.5 AA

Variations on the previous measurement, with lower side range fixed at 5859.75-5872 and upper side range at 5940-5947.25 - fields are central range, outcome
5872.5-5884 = -1.6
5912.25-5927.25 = -0.1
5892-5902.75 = 1.0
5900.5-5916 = -0.5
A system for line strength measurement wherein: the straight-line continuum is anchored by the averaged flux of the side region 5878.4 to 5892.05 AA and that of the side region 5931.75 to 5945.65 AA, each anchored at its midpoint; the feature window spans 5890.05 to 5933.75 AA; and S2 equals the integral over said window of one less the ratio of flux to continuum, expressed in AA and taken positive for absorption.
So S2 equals 1.34 AA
